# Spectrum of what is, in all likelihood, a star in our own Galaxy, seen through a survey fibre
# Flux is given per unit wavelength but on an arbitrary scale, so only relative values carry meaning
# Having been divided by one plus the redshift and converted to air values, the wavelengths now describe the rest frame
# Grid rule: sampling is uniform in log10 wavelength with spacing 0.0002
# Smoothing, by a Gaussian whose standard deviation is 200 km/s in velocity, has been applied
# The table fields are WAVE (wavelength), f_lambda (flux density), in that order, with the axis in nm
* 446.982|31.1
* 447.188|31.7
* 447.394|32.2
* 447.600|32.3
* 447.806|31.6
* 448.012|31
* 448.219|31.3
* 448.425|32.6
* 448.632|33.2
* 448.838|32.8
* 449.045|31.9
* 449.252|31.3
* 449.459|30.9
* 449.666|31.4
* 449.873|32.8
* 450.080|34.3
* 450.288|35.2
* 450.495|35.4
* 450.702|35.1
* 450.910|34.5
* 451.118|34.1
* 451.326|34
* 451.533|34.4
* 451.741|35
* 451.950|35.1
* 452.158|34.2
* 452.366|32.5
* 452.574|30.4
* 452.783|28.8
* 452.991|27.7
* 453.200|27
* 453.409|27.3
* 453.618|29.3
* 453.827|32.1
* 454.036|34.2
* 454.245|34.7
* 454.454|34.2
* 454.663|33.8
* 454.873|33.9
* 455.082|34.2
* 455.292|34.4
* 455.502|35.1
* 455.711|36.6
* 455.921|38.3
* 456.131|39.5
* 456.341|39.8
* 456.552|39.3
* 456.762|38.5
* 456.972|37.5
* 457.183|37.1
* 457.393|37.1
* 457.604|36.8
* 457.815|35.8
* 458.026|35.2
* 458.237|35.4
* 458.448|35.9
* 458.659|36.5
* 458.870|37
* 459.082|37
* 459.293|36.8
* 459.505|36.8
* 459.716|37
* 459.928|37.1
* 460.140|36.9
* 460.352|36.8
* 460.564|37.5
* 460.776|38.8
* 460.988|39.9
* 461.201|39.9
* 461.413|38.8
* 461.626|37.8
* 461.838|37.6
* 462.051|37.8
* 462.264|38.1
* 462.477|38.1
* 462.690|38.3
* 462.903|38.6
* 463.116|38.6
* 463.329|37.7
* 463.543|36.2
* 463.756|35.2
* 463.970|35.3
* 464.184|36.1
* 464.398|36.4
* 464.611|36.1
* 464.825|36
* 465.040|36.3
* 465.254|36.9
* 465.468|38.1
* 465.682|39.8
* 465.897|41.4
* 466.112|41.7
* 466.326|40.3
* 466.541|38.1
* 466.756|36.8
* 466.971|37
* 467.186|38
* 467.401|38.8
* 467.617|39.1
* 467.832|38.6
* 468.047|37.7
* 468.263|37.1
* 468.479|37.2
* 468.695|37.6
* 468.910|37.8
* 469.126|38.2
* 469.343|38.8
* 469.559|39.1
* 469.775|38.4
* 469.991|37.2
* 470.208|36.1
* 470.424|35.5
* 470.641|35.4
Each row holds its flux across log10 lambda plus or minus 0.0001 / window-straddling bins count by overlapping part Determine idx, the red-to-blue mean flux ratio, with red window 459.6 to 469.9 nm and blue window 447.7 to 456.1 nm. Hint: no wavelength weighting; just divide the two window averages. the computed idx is 1.15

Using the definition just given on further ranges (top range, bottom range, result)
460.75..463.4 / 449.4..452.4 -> 1.13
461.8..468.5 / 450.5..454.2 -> 1.17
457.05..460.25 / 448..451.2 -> 1.11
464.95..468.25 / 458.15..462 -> 1.03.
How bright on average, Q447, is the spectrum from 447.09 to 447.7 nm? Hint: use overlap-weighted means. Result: 32.1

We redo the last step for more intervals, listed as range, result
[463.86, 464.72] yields 36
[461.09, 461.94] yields 38.5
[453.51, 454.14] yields 31.8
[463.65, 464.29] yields 35.5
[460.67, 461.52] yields 39.3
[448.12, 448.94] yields 32.5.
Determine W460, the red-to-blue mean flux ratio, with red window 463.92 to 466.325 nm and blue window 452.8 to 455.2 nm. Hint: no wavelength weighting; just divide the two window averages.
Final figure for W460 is 1.20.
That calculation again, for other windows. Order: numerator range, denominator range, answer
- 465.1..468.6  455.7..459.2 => 1.03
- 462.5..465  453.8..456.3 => 1.04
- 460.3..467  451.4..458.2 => 1.10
